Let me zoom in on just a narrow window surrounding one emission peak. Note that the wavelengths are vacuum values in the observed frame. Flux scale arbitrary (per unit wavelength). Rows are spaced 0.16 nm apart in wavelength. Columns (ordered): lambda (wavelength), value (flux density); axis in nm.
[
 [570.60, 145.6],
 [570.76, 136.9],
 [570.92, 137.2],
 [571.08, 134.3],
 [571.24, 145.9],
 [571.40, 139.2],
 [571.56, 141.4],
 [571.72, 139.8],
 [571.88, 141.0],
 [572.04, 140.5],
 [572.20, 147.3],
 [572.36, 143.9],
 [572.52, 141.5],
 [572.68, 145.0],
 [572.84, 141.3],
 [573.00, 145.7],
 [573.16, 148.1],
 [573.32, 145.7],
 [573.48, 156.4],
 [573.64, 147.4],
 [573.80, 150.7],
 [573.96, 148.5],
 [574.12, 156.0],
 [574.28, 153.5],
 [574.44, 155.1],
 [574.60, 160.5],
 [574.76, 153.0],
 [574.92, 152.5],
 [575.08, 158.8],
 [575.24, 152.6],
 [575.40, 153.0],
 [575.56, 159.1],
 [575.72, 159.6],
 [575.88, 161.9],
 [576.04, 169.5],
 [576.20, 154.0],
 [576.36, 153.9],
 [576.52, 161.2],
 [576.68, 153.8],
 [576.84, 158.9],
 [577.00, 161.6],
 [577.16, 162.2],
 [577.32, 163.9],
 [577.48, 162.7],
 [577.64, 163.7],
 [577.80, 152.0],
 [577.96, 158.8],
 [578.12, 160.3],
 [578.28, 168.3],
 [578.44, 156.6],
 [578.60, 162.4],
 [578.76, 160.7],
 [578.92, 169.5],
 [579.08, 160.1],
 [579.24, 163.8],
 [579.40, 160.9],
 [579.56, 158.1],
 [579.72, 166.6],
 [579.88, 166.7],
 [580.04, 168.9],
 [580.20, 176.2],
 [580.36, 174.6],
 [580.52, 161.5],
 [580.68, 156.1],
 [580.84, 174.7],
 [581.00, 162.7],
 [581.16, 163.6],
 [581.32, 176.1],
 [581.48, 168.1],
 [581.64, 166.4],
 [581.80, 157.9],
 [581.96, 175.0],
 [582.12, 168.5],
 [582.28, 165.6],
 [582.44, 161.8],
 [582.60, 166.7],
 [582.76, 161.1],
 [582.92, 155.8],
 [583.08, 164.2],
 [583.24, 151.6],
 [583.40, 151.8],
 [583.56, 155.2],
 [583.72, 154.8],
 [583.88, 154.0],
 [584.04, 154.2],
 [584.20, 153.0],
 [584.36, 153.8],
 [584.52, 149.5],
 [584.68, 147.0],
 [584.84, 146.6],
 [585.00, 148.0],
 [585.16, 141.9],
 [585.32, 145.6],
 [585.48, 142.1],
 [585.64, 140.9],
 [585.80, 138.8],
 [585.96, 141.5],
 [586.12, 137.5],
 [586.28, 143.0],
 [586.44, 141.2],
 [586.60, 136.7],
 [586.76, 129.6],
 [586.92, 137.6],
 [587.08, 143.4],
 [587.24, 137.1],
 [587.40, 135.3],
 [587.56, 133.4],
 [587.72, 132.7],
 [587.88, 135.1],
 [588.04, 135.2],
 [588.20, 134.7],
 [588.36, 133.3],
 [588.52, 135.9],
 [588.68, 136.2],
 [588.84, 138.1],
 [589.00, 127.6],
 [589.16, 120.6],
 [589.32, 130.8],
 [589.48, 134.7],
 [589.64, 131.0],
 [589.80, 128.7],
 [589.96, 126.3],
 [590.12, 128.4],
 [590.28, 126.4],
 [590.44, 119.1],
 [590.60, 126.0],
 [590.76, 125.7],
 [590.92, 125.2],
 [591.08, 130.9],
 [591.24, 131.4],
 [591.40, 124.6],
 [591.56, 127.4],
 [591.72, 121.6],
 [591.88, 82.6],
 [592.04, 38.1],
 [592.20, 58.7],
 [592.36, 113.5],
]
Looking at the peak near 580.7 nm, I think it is C III]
